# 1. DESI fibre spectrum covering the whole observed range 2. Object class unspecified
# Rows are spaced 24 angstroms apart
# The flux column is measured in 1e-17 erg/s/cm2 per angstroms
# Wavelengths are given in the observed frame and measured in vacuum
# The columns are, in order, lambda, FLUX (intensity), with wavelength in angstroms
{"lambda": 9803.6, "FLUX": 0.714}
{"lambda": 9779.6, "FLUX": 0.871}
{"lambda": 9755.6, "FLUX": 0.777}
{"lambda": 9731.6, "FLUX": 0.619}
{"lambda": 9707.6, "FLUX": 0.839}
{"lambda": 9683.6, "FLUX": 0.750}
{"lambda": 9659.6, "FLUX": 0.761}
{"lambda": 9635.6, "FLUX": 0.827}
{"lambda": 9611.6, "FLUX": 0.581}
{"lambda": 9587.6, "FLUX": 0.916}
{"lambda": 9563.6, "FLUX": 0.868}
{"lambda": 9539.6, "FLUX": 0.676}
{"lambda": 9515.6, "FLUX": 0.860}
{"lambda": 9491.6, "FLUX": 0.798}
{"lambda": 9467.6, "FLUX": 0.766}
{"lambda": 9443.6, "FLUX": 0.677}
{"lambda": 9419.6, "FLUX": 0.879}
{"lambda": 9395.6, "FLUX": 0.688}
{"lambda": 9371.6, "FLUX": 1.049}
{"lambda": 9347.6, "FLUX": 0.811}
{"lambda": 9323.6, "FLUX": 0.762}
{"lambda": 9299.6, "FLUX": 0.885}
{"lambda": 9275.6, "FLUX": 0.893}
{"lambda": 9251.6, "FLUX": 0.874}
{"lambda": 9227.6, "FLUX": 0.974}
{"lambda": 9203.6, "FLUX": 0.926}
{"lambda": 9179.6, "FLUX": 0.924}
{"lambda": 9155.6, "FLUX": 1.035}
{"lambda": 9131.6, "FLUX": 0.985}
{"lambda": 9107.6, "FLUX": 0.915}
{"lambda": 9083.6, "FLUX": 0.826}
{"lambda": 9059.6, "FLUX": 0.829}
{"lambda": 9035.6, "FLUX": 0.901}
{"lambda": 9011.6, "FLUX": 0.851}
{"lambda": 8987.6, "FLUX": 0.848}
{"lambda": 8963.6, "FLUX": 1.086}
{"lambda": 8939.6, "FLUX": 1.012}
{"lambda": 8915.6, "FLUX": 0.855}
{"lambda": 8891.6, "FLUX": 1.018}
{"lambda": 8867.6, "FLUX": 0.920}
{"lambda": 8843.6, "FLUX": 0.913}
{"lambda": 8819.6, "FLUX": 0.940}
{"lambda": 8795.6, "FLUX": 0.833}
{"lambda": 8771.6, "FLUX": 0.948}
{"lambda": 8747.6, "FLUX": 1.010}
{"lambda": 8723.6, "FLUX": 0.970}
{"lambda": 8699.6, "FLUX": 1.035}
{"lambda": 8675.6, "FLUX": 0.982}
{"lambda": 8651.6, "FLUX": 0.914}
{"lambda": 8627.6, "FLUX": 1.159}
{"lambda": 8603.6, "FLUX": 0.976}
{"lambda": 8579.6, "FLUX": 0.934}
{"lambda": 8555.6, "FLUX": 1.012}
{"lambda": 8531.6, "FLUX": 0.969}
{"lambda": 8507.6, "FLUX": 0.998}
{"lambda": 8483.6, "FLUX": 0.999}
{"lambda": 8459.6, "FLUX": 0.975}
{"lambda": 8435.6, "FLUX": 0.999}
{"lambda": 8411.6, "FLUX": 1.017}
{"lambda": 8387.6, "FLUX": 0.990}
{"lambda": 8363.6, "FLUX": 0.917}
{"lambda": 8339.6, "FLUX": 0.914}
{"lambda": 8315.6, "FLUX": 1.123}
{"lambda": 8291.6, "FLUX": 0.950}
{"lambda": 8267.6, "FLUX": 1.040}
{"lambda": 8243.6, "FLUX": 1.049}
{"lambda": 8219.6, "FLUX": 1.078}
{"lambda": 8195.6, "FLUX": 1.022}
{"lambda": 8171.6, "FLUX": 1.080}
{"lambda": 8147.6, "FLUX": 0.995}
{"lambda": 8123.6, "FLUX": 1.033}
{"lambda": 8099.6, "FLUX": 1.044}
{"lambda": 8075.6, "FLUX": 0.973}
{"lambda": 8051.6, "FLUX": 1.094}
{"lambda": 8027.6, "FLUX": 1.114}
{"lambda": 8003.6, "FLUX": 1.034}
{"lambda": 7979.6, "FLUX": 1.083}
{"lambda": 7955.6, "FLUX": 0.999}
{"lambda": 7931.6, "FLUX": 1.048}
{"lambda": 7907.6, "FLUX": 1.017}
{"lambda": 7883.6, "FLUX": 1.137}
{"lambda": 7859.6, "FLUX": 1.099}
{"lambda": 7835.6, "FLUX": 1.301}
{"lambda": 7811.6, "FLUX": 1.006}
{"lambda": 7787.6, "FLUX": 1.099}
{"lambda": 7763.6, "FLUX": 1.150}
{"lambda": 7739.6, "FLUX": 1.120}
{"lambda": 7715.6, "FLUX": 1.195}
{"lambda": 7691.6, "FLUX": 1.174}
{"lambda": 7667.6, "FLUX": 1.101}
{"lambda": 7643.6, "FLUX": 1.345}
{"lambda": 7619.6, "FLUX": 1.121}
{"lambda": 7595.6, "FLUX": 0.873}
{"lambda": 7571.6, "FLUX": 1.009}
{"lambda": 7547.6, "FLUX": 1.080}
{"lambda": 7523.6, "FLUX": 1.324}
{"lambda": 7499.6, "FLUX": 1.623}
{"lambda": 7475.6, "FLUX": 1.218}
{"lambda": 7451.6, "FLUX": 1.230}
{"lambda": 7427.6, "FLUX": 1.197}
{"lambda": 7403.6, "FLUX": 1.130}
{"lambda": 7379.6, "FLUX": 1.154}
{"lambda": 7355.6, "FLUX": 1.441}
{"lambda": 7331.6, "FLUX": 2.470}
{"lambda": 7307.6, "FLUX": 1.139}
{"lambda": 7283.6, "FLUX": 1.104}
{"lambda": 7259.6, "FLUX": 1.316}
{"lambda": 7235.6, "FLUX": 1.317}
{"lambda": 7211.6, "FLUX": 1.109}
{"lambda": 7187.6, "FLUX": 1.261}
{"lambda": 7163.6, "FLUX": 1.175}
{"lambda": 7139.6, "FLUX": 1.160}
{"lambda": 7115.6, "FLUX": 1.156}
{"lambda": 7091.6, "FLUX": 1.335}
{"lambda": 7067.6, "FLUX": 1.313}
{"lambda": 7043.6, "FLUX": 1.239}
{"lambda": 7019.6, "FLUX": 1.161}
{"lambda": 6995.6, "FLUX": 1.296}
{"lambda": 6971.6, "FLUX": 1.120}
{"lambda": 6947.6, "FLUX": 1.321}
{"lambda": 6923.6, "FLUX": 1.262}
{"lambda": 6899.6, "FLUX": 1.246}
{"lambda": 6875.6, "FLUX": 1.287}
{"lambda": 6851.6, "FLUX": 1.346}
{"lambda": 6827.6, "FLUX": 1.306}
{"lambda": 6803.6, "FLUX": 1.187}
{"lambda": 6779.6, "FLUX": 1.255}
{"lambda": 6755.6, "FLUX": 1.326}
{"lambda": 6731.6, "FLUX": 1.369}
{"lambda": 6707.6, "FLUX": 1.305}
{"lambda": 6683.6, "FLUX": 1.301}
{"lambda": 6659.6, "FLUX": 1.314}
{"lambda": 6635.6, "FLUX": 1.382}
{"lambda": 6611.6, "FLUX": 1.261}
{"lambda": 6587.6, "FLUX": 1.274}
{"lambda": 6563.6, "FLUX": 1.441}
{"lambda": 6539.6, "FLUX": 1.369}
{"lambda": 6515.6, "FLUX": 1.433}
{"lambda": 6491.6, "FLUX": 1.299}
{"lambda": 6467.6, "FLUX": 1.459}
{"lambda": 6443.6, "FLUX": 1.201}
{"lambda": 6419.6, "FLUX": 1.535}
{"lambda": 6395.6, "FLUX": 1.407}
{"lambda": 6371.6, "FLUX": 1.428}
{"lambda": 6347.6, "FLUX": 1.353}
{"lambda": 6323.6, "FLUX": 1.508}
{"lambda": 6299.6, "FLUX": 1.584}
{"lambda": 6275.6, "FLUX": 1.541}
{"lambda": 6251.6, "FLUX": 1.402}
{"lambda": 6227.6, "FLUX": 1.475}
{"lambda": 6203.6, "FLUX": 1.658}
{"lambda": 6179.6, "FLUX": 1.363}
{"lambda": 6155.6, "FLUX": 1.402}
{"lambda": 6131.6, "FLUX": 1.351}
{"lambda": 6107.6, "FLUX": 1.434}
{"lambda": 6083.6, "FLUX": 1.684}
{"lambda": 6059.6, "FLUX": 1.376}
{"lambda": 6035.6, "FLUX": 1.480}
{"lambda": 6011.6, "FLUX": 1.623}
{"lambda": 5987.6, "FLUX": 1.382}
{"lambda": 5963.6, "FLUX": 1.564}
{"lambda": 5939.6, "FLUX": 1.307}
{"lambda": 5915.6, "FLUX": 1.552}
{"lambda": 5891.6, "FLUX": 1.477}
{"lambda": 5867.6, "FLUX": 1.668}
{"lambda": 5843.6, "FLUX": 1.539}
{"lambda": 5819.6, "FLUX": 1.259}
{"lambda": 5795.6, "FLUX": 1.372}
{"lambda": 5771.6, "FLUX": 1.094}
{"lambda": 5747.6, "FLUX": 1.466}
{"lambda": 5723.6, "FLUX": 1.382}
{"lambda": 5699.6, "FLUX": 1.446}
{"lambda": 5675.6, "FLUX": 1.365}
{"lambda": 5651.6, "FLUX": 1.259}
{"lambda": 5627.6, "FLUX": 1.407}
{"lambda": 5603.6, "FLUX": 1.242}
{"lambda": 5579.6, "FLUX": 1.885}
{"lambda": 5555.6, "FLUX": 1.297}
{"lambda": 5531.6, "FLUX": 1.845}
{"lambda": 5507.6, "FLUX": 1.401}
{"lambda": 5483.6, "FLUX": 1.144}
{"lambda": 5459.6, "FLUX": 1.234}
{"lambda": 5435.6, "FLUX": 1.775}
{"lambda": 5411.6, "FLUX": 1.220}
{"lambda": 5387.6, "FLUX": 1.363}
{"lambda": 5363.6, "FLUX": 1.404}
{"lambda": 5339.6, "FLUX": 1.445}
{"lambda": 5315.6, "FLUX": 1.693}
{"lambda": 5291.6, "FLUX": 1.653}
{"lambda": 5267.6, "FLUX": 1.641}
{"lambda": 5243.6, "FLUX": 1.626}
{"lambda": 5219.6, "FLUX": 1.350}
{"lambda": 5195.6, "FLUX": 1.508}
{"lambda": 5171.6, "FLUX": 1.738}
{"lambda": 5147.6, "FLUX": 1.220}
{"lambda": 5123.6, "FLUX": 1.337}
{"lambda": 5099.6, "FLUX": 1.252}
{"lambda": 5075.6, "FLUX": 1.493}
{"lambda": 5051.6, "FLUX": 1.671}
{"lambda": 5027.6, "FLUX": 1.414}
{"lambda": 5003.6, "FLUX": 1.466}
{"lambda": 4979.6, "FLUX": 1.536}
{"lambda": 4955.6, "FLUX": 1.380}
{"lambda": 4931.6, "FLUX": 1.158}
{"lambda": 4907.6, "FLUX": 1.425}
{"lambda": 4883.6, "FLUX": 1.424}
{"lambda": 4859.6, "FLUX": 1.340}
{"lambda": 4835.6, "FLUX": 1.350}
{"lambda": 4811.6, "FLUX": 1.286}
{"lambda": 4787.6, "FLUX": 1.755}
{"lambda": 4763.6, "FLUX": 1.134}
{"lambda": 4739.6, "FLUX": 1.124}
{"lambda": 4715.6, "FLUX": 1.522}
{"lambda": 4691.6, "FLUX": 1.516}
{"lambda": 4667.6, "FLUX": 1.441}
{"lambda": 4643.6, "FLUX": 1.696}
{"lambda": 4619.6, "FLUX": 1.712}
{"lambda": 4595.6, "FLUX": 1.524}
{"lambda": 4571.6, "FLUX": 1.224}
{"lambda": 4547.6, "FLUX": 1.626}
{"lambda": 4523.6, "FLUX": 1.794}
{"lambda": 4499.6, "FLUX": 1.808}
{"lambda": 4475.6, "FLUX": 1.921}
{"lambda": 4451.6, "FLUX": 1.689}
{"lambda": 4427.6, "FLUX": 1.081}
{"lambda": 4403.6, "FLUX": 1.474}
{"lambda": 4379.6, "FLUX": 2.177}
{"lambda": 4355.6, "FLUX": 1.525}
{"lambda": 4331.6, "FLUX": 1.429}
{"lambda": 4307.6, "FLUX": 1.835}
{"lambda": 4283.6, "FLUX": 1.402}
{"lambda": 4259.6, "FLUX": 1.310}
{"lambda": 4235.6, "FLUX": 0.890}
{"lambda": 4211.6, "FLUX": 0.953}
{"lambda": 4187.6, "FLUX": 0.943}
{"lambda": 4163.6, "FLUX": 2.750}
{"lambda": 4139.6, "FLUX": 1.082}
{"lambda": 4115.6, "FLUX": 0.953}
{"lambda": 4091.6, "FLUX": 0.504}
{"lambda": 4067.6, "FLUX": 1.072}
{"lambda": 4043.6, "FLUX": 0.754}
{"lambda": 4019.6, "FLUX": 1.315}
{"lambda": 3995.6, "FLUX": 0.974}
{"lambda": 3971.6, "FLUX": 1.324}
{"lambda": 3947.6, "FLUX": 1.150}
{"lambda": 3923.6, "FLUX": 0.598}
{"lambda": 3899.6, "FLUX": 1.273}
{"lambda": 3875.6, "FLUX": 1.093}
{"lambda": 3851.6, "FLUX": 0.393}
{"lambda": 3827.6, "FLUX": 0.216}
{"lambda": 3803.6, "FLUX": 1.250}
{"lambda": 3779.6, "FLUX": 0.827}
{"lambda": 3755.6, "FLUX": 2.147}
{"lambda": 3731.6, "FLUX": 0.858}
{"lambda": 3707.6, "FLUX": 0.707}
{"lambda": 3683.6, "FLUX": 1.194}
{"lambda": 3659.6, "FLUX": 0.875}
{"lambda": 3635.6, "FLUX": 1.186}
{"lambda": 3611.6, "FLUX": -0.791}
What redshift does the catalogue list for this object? 0.116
